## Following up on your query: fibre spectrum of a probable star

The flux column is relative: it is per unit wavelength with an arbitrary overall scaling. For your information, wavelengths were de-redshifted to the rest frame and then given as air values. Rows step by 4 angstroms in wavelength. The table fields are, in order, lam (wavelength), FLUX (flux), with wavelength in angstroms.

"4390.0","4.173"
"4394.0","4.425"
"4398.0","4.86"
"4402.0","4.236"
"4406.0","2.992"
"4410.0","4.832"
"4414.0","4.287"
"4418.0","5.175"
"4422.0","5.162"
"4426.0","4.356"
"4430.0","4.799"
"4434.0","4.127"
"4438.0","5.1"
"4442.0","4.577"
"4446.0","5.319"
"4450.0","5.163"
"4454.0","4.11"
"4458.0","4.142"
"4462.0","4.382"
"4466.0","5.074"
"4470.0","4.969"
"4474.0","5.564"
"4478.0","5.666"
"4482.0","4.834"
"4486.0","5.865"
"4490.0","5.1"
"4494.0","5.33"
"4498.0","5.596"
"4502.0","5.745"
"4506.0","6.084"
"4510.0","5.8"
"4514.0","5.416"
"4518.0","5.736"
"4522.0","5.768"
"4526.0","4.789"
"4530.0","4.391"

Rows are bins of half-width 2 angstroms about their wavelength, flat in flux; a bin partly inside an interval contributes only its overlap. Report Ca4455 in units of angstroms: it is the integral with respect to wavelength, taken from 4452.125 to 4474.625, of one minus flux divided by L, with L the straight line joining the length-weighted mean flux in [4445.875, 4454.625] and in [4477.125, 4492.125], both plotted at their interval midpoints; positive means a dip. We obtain 1.8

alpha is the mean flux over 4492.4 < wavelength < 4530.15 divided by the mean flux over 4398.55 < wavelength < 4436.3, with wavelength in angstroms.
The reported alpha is 1.24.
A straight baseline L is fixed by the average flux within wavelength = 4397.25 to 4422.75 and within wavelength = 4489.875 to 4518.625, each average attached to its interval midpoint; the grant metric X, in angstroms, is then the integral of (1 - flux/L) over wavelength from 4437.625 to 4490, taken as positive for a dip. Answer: 1.5 angstroms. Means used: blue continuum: 4.46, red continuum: 5.63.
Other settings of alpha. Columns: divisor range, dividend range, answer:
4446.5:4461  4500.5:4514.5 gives 1.27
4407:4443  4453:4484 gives 1.04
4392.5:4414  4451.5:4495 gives 1.17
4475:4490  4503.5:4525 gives 1.06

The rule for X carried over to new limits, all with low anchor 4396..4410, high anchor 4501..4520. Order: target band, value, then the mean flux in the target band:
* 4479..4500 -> 0.31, 5.36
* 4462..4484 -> 0.21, 5.15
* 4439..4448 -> -0.41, 4.96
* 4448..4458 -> 0.73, 4.54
